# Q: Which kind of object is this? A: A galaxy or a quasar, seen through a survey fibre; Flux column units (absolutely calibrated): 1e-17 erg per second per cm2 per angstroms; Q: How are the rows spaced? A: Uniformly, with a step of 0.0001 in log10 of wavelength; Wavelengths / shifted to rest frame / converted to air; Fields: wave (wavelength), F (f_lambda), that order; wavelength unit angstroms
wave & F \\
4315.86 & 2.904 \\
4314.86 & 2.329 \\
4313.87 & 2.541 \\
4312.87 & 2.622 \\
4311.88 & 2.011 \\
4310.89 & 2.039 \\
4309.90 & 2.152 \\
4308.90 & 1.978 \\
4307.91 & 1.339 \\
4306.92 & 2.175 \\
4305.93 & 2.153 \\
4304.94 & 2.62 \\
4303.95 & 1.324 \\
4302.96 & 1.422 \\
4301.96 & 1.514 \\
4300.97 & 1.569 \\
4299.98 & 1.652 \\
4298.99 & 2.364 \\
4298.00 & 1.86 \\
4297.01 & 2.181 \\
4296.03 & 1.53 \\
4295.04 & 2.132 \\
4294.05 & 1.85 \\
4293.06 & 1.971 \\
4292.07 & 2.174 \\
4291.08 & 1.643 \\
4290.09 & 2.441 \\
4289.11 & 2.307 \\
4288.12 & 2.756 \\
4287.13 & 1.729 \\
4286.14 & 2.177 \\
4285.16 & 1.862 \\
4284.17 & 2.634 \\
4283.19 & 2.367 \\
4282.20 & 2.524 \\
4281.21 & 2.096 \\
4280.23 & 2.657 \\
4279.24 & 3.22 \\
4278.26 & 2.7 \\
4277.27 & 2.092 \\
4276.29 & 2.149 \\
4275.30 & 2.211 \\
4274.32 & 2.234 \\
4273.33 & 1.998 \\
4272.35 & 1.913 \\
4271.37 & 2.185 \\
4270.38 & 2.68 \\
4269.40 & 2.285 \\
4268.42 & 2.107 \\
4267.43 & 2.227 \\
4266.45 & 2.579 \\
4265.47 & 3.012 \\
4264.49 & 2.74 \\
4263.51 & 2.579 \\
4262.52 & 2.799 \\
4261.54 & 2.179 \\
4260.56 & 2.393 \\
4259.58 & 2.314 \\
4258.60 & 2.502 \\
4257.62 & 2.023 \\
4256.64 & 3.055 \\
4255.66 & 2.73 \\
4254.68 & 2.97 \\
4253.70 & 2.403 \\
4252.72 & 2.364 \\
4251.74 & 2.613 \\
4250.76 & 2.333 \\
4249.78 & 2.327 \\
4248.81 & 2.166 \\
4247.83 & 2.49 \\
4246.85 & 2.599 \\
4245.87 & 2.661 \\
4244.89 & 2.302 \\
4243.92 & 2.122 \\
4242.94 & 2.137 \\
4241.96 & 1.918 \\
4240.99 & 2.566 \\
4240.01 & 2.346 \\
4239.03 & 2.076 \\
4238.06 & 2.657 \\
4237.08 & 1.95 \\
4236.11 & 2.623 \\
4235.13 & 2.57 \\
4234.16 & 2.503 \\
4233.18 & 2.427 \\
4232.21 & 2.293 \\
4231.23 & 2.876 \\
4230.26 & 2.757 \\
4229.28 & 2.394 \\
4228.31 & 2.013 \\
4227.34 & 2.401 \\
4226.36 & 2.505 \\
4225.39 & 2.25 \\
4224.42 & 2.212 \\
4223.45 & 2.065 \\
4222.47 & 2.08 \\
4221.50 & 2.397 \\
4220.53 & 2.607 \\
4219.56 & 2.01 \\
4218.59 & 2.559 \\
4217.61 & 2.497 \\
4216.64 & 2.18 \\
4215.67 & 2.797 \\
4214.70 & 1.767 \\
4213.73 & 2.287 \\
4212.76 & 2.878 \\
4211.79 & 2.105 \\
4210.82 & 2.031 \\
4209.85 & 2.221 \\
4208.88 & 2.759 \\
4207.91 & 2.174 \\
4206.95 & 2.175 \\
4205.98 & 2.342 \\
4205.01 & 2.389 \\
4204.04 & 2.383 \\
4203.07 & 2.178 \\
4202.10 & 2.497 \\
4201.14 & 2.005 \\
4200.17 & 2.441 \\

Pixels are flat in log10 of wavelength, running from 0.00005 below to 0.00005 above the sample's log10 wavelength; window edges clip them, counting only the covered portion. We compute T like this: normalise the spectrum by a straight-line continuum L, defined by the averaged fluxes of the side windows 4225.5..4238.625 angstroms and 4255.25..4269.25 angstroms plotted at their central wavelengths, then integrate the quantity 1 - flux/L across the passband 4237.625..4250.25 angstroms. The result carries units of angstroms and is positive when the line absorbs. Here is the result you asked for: 0.7 angstroms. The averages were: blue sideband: 2.45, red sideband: 2.51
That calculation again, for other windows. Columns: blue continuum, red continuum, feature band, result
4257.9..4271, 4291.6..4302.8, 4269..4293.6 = -1.30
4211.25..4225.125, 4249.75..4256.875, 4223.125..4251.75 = 1.15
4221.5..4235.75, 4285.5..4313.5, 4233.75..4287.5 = -4.65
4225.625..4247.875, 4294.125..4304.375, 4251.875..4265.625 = -2.50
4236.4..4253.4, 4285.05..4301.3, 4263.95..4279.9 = -1.77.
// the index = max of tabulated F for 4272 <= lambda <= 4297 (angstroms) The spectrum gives 3.22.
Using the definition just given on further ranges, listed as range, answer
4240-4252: 2.661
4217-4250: 2.876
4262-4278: 3.012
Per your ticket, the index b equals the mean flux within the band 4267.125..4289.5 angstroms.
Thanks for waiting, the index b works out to 2.31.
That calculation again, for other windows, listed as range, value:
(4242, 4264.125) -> 2.45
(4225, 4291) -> 2.4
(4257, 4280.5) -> 2.41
